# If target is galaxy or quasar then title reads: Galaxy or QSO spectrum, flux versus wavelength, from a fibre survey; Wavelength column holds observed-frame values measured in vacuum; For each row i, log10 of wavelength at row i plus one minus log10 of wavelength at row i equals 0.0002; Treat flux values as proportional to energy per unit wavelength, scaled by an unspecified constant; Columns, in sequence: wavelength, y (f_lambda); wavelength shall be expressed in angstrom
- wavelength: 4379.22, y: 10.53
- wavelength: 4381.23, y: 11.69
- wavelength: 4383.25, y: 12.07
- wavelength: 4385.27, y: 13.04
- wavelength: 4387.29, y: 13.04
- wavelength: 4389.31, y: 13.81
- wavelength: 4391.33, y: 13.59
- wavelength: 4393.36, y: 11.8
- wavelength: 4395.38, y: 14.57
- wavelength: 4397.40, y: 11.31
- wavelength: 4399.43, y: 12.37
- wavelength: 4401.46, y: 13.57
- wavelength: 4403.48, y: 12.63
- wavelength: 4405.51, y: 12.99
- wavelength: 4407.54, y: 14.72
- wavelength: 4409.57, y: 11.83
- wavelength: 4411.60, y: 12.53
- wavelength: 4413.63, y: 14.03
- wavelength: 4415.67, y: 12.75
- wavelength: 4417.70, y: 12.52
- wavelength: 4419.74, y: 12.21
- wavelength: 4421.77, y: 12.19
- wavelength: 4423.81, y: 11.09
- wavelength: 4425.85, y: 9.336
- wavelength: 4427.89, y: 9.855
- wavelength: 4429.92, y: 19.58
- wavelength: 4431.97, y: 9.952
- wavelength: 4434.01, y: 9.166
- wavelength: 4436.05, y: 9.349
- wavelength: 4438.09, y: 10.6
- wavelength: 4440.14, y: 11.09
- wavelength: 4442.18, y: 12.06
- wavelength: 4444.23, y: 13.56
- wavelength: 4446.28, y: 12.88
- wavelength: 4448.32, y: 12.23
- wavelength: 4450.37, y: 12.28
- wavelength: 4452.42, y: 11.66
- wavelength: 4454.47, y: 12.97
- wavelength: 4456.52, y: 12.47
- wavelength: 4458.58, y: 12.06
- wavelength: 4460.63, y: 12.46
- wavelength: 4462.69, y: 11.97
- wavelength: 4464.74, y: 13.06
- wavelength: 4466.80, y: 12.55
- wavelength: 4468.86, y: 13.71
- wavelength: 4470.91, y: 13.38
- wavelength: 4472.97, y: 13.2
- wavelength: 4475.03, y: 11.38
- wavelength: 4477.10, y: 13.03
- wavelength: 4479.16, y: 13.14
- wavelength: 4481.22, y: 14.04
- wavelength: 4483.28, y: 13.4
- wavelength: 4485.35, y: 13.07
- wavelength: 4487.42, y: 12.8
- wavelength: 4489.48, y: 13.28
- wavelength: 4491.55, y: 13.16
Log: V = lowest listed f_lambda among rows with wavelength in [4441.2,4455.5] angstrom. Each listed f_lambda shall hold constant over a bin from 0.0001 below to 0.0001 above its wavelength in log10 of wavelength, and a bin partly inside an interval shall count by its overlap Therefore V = 11.66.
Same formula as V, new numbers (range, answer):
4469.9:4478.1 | 11.38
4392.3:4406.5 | 11.31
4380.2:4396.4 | 11.69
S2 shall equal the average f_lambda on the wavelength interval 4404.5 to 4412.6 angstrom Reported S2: 13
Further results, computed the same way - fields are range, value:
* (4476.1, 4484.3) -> 13.4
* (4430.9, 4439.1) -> 9.81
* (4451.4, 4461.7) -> 12.3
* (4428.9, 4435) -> 12.9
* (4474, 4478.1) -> 12.2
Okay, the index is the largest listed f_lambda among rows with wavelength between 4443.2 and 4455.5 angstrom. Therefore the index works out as 13.56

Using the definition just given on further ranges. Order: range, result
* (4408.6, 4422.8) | 14.03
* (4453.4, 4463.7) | 12.97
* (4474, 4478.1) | 13.03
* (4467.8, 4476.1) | 13.71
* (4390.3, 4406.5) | 14.57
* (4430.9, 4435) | 9.952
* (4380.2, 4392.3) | 13.81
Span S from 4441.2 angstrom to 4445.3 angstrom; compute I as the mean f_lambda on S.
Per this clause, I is 12.8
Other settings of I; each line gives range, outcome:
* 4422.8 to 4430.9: 12.4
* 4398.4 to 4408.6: 13.2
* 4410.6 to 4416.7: 13.1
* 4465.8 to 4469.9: 13.2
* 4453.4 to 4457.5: 12.7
